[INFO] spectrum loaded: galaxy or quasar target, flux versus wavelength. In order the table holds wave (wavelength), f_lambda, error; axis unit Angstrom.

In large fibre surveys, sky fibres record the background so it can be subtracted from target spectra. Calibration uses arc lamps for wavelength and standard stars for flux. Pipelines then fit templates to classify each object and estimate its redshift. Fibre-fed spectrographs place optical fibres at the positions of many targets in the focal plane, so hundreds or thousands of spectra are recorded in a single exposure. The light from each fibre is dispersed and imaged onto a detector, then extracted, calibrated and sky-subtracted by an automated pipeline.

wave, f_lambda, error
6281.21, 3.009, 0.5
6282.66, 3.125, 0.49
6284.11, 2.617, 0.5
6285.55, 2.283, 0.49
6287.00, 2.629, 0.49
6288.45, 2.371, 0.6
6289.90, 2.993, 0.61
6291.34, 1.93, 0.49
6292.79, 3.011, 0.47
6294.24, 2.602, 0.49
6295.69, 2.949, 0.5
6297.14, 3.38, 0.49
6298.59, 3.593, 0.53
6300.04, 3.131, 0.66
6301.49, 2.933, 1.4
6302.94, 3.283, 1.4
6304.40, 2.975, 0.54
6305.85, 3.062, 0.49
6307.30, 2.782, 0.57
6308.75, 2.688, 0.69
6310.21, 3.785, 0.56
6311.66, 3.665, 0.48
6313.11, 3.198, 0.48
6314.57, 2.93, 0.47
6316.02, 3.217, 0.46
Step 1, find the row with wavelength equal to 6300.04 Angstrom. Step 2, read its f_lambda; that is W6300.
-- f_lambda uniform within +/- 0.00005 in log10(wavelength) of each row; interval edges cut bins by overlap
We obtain 3.131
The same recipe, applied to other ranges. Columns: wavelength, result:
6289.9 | 2.993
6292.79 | 3.011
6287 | 2.629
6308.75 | 2.688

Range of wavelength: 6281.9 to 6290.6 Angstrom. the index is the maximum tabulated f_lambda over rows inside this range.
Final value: 3.125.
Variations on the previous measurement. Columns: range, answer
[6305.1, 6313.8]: 3.785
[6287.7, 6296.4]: 3.011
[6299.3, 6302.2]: 3.131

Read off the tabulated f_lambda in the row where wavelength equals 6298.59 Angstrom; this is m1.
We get 3.593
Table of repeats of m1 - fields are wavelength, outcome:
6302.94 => 3.283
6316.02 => 3.217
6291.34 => 1.93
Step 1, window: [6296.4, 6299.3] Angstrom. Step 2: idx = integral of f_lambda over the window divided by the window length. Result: 3.48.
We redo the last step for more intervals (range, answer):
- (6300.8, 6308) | 3.01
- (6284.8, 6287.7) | 2.46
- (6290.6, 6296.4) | 2.63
